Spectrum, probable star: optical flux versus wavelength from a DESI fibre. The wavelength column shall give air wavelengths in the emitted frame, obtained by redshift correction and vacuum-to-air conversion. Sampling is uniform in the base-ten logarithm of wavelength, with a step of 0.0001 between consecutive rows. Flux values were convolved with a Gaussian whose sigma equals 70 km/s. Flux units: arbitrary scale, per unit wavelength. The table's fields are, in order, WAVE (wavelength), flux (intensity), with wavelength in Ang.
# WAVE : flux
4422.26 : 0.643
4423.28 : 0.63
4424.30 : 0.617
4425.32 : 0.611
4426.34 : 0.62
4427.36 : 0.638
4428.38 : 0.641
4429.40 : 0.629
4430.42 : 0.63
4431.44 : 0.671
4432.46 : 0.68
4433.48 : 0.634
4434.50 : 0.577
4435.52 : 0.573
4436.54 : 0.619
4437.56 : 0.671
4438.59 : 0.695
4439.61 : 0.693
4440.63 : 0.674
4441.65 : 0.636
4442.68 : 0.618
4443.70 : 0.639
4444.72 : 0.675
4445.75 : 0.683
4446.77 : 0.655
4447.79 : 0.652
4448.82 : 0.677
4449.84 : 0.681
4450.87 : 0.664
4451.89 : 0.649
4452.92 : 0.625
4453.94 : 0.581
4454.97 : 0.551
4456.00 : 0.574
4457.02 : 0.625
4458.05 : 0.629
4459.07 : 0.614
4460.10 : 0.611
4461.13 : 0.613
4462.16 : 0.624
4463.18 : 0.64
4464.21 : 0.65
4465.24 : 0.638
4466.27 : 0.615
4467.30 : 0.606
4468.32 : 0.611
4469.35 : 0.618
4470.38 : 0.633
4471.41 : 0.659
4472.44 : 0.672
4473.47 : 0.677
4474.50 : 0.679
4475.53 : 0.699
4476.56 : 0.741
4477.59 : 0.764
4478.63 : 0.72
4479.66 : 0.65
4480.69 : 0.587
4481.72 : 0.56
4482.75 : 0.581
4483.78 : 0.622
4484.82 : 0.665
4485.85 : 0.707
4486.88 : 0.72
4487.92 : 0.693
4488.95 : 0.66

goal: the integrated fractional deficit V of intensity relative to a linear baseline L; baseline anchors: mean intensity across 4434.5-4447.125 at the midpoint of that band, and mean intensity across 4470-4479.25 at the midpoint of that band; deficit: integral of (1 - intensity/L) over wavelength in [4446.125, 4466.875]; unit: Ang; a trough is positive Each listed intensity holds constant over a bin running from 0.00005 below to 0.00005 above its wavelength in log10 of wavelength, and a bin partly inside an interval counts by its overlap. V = 1.3 Ang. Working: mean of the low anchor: 0.65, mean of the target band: 0.629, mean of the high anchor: 0.694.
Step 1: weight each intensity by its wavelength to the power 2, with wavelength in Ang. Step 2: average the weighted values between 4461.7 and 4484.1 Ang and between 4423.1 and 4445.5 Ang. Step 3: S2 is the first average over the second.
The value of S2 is 1.03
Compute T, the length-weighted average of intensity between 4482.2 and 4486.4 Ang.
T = 0.644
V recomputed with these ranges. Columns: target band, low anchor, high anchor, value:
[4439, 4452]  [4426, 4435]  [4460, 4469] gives -0.6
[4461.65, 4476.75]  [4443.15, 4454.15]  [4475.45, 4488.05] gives 0.3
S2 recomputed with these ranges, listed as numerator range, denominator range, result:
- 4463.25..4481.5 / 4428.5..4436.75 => 1.07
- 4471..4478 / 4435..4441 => 1.09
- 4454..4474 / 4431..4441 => 0.97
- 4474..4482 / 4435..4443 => 1.07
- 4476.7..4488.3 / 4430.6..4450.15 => 1.04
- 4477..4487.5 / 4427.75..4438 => 1.06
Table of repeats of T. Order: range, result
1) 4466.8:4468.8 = 0.611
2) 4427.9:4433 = 0.65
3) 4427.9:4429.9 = 0.635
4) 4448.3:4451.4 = 0.673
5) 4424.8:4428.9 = 0.627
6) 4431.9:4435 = 0.632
